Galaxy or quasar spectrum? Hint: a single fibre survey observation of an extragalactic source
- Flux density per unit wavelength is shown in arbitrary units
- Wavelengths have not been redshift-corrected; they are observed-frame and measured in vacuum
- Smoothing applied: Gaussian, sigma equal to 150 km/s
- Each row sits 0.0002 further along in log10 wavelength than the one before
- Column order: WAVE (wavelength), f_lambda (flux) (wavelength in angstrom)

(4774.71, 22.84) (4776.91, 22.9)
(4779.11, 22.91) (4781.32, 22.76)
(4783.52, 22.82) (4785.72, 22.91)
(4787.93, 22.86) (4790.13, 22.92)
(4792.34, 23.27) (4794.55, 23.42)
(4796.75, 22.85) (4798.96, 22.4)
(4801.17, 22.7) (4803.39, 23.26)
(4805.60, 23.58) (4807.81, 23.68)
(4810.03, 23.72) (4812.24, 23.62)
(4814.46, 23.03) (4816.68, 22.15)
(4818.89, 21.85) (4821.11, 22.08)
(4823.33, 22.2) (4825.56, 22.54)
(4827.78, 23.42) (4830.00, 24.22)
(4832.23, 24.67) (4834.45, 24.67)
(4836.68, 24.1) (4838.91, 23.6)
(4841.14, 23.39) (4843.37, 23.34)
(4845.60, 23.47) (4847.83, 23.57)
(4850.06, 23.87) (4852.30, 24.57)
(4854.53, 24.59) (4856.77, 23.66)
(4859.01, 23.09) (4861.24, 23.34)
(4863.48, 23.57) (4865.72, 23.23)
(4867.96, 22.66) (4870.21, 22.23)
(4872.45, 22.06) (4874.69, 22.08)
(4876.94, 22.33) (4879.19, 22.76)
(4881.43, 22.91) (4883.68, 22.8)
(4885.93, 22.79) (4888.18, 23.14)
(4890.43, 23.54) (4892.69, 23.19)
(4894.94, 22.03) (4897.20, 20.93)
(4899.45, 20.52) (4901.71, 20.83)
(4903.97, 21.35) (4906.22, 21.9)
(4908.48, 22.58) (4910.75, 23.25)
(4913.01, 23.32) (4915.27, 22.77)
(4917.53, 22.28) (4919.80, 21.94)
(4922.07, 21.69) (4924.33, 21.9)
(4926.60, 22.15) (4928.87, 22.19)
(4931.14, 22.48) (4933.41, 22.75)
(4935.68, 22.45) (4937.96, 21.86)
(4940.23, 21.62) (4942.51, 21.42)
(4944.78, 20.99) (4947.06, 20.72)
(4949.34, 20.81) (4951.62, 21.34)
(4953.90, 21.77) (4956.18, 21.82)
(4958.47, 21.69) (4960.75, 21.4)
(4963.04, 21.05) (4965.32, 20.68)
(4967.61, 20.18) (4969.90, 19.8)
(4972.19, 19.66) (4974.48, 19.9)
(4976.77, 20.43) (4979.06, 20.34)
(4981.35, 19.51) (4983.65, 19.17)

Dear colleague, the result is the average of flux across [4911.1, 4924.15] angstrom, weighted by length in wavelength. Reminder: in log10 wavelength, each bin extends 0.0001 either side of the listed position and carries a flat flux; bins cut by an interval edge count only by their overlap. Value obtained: 22.4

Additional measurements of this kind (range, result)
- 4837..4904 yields 22.9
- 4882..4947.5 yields 22.1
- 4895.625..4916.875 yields 22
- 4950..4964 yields 21.5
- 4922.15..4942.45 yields 22.1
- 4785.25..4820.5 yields 23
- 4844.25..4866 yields 23.7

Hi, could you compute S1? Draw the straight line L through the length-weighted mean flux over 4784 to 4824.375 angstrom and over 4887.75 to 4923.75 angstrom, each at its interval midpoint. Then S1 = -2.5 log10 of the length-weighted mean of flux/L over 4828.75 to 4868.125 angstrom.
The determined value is -0.06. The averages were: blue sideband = 22.9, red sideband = 22.2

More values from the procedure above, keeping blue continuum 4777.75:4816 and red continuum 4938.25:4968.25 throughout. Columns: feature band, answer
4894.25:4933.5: -0.02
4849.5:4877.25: -0.04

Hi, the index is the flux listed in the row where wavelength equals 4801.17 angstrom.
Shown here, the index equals 22.7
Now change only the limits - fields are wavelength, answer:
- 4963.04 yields 21.05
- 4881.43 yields 22.91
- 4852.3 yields 24.57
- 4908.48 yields 22.58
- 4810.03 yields 23.72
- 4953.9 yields 21.77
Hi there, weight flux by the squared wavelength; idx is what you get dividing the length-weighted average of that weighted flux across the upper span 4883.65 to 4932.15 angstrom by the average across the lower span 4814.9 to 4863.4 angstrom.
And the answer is 1.0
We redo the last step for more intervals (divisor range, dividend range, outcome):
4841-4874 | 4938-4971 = 0.94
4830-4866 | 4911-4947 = 0.96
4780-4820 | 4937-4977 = 0.97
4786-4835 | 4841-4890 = 1.02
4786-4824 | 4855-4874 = 1.03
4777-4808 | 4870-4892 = 1.02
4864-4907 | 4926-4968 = 0.99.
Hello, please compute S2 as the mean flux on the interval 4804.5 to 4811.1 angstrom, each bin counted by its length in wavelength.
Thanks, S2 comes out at 23.7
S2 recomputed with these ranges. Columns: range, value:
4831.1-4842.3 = 24.1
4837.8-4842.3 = 23.5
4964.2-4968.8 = 20.4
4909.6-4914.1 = 23.2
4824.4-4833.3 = 23.7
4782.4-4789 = 22.9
